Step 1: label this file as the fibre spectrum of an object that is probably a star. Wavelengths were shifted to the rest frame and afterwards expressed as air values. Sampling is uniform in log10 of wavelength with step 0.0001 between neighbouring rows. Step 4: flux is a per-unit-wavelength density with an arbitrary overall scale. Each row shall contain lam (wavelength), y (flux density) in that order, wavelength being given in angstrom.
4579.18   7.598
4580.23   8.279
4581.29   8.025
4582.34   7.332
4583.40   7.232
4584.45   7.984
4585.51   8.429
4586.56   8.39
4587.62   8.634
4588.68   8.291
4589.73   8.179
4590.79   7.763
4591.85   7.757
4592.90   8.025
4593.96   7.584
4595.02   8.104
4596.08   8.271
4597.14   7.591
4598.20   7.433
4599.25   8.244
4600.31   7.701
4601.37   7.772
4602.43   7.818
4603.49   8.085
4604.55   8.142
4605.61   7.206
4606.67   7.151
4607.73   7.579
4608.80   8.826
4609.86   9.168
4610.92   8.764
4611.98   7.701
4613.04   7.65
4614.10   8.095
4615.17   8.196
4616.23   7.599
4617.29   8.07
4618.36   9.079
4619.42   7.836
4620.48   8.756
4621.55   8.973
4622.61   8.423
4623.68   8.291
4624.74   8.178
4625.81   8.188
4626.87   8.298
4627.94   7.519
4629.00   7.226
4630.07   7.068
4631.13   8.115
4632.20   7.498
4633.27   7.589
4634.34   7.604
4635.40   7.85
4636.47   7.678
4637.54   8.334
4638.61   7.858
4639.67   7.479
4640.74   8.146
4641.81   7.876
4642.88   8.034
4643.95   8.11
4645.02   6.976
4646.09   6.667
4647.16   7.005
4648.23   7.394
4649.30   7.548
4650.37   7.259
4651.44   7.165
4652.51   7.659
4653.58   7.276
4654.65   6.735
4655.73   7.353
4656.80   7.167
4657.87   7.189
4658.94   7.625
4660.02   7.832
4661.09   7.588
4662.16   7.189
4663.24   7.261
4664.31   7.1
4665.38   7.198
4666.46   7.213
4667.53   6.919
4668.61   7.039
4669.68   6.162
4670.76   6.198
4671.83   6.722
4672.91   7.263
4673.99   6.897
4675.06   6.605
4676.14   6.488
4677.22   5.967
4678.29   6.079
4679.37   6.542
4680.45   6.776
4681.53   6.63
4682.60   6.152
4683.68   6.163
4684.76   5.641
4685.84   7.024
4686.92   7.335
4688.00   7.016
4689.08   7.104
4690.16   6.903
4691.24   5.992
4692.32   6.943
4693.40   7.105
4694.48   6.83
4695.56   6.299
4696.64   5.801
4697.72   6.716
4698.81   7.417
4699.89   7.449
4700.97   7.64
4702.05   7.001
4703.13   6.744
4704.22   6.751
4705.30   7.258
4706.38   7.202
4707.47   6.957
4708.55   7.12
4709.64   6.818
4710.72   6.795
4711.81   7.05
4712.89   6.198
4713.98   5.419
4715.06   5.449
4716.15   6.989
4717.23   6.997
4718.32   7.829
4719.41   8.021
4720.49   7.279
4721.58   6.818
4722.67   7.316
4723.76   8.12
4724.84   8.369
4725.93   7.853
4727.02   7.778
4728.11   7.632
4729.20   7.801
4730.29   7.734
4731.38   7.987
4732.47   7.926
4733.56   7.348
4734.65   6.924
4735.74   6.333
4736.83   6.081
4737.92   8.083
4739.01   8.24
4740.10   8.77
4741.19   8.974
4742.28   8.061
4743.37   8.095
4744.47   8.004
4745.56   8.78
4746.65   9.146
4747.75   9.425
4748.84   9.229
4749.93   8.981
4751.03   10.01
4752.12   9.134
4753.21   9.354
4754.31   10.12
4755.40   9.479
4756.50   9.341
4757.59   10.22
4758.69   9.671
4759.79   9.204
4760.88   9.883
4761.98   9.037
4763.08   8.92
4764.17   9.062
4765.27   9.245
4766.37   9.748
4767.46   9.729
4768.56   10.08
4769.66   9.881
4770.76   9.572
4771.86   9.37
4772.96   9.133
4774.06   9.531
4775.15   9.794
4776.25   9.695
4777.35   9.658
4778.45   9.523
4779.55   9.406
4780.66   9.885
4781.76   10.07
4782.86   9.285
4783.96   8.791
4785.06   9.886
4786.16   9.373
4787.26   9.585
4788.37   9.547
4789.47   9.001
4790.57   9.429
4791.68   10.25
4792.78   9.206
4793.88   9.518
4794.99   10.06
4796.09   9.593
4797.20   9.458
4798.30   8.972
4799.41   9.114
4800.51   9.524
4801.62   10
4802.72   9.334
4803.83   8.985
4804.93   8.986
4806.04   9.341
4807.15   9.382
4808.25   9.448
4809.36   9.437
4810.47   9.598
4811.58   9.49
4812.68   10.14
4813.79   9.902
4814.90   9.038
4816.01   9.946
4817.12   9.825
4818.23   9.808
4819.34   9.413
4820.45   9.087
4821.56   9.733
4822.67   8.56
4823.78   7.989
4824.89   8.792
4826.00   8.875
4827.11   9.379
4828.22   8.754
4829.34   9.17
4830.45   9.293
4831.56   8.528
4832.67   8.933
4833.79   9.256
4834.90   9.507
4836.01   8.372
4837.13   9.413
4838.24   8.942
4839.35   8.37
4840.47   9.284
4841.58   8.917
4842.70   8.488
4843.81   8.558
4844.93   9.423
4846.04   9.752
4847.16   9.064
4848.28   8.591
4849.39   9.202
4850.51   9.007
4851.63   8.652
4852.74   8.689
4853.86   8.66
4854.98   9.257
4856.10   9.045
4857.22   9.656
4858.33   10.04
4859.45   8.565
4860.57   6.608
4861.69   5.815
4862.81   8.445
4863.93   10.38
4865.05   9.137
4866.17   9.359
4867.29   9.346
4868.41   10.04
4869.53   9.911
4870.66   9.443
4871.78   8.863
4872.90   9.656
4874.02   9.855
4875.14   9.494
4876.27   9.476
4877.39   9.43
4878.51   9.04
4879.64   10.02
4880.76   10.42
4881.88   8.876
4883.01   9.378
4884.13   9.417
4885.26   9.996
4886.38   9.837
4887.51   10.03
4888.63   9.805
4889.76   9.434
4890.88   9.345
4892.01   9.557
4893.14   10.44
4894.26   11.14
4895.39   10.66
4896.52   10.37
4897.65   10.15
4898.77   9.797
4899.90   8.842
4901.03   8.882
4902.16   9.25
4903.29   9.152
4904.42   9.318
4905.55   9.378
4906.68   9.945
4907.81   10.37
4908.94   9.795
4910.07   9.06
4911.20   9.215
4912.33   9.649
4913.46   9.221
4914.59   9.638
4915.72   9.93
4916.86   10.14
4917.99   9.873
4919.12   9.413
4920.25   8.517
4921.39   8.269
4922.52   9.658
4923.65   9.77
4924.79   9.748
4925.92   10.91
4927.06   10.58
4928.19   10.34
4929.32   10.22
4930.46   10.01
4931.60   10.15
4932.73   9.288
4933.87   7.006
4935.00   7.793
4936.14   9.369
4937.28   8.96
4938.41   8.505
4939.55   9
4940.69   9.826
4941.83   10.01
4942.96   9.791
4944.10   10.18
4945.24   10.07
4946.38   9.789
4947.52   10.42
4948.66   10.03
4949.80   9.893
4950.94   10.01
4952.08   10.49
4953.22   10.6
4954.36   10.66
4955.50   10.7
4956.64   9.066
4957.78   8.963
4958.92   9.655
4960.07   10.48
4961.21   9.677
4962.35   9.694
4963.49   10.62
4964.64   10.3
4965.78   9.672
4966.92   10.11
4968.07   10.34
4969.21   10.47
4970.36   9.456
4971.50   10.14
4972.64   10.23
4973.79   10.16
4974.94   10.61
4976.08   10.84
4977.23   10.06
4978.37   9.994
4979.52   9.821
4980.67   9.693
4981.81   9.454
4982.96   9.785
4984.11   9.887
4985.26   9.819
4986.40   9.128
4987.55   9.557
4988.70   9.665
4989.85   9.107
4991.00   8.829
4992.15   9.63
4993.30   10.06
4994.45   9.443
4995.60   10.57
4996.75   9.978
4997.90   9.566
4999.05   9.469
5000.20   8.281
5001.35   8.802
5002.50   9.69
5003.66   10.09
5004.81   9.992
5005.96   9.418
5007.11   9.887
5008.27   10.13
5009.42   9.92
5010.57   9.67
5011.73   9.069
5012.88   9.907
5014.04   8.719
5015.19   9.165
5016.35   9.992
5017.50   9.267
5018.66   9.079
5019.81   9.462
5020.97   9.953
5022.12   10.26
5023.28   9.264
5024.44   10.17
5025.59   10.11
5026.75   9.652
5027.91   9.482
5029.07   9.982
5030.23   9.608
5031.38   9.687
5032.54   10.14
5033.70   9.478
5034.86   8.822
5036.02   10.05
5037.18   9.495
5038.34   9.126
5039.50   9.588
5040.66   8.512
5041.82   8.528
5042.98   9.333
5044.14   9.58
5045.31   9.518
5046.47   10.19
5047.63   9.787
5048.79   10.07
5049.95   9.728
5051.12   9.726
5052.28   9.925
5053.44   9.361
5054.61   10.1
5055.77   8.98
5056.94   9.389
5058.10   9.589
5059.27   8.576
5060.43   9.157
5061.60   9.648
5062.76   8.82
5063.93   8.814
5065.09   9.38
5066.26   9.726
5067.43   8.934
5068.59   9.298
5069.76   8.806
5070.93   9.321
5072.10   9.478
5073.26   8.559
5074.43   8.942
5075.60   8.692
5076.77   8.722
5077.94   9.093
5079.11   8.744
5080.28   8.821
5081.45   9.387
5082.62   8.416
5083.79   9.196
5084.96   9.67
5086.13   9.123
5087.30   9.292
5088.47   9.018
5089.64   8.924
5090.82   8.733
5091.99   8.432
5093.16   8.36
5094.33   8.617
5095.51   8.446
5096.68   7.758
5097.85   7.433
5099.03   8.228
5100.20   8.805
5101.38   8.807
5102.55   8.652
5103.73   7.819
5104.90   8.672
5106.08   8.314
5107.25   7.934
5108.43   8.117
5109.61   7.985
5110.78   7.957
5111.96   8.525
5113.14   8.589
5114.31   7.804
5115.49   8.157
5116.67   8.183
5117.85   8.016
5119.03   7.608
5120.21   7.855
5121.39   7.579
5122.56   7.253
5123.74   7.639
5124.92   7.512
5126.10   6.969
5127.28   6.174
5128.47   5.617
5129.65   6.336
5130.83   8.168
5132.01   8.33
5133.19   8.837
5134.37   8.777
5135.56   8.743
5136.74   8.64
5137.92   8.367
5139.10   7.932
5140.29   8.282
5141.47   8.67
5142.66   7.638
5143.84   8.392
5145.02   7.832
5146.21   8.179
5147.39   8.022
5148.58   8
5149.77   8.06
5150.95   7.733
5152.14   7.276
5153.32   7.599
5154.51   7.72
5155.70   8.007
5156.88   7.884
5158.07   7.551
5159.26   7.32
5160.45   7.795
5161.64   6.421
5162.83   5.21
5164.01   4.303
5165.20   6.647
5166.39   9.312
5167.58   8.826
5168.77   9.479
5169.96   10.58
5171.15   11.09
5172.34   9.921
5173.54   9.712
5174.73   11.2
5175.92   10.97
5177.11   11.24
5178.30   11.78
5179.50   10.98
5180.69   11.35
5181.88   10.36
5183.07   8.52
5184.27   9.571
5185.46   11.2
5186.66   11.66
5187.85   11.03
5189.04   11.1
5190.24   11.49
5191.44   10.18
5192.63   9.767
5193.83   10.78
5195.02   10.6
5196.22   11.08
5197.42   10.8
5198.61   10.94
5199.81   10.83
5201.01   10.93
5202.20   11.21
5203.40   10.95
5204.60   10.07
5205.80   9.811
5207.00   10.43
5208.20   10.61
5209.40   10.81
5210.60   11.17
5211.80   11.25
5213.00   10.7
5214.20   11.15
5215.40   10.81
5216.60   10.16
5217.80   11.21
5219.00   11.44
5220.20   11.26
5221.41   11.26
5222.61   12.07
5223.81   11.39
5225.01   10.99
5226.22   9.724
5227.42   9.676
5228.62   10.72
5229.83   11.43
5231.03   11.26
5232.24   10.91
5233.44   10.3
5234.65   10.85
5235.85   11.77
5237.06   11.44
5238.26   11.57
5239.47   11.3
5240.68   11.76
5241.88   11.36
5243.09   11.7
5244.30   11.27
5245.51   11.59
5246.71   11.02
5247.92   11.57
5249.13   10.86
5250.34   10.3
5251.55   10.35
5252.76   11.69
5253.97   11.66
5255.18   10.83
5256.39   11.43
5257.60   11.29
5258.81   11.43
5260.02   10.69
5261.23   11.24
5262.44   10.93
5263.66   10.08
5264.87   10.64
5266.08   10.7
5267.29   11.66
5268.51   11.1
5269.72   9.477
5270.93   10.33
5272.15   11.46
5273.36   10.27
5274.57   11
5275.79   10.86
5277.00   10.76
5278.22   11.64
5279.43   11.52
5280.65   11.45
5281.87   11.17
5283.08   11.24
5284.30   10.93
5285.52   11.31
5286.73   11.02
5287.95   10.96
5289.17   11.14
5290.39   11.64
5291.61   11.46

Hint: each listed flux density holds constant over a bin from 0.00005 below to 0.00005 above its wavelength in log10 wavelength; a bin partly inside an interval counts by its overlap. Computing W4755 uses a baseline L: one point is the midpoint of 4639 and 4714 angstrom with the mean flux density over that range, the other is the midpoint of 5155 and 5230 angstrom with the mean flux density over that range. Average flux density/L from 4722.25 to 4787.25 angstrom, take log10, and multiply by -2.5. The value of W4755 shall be -0.19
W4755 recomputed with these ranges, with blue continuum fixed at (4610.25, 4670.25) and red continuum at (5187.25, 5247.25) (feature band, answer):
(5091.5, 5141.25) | 0.28 mag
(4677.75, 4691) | 0.20 mag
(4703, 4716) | 0.21 mag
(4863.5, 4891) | -0.07 mag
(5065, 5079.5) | 0.12 mag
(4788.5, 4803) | -0.12 mag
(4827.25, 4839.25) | -0.03 mag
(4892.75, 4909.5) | -0.08 mag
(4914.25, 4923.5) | -0.02 mag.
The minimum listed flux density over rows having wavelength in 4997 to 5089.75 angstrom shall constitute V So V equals 8.281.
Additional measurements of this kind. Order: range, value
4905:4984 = 7.006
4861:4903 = 5.815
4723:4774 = 6.081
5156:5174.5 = 4.303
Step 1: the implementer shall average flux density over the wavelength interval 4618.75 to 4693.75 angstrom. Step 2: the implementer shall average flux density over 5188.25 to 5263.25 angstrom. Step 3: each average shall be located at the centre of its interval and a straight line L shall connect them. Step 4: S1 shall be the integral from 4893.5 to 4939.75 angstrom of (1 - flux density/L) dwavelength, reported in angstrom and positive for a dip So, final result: -3.0 angstrom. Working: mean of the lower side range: 7.27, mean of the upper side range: 11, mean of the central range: 9.55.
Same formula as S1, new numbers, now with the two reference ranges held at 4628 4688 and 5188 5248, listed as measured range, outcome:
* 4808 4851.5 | -4.36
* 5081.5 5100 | 2.62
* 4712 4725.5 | 0.89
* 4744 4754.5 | -1.92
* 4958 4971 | -1.09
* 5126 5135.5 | 2.63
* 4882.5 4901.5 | -2.36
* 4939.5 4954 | -1.48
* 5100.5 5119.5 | 3.75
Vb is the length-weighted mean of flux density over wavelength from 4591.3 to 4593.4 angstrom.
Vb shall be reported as 7.91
